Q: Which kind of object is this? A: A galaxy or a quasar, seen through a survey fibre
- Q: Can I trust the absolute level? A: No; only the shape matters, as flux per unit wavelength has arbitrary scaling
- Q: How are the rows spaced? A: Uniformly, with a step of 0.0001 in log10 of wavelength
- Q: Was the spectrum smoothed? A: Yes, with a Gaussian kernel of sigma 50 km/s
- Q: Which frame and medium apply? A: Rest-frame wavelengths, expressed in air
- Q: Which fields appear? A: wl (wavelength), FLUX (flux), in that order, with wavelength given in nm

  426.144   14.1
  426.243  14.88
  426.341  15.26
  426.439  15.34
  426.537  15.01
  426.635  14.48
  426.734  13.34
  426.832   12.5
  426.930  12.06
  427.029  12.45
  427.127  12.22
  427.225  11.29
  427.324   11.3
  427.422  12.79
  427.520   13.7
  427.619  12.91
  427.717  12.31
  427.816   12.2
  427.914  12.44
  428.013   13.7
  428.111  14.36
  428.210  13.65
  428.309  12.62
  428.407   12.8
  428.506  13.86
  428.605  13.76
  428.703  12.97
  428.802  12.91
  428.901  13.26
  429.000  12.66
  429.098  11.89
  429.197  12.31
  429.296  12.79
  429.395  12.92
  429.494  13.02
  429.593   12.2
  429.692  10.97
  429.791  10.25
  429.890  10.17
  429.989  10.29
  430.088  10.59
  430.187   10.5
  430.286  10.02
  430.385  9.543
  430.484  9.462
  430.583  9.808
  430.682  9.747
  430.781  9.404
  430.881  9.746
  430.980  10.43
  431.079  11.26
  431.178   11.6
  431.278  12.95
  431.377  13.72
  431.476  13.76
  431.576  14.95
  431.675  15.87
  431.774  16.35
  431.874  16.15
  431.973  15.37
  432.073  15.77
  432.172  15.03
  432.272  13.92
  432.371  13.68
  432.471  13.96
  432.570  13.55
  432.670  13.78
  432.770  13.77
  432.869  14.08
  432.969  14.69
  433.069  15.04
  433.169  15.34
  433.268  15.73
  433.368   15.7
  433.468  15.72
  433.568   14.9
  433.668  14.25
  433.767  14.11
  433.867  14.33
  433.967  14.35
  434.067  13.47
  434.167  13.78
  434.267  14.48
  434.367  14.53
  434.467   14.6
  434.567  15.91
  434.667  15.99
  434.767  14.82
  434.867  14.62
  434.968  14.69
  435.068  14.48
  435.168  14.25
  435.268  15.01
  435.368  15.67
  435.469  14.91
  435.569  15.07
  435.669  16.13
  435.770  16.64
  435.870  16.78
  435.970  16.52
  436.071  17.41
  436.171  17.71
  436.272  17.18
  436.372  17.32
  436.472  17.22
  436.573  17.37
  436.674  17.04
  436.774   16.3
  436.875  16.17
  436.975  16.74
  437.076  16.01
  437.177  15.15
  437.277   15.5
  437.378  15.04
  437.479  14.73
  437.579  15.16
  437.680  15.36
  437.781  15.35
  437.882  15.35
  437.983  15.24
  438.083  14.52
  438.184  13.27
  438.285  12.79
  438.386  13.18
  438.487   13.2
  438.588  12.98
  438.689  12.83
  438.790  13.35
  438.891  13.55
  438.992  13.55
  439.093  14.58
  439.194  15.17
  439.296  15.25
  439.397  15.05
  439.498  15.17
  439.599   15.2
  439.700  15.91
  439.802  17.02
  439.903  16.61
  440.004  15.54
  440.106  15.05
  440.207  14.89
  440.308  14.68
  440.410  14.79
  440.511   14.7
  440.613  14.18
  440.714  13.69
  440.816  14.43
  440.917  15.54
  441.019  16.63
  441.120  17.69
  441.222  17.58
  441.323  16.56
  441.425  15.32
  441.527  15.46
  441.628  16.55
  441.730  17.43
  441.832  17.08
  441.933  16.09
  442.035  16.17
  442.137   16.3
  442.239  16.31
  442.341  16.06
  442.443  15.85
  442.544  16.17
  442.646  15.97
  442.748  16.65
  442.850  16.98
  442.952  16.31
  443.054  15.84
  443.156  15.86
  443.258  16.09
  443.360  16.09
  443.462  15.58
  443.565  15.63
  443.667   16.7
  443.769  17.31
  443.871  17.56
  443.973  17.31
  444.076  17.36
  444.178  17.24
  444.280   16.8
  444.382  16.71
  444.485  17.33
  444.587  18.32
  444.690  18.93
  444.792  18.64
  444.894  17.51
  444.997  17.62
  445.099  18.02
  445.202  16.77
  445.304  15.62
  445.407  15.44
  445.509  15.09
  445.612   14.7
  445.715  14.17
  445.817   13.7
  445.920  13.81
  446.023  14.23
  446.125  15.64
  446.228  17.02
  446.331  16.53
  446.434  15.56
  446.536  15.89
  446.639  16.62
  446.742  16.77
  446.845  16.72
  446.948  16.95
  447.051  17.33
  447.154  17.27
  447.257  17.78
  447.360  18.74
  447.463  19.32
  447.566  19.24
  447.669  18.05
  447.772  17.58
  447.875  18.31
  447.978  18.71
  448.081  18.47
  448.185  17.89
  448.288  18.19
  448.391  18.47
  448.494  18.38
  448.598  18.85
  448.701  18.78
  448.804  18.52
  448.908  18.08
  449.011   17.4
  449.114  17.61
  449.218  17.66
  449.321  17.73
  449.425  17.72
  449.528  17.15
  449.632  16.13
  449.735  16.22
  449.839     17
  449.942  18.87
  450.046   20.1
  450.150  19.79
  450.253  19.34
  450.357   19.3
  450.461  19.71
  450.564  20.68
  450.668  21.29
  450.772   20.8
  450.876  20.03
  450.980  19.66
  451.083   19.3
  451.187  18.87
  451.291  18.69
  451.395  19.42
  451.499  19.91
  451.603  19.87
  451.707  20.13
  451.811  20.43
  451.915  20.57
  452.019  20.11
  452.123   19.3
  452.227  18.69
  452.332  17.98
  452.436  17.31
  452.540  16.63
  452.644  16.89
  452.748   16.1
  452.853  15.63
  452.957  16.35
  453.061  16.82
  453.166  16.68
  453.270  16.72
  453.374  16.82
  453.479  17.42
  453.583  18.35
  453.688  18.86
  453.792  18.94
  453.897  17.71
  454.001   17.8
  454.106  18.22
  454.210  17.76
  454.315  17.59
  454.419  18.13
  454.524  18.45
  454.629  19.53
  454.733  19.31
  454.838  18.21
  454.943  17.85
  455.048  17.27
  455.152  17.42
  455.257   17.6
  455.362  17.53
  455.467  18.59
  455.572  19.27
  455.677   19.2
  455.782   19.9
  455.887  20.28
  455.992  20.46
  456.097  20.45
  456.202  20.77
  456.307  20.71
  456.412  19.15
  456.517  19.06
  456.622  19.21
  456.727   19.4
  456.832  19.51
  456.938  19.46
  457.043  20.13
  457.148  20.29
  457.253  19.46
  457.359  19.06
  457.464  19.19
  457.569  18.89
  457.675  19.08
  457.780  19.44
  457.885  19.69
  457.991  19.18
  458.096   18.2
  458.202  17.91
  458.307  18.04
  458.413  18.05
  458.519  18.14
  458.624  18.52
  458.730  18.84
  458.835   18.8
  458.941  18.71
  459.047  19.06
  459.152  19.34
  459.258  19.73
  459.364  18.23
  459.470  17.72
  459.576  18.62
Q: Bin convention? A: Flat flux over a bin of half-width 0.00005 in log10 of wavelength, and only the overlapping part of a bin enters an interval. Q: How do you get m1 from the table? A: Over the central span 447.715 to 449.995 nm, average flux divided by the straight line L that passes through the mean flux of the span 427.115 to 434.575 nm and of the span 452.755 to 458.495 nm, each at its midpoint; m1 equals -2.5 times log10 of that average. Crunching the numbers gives -0.05 mag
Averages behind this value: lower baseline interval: 13.1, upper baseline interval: 18.6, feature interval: 17.9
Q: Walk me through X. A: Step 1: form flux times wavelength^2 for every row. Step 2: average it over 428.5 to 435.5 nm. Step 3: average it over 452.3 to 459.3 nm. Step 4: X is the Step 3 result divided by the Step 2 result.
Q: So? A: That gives 1.5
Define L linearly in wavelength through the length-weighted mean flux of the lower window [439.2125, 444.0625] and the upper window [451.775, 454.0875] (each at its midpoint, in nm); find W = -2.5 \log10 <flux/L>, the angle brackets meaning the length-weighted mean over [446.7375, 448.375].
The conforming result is -0.07 mag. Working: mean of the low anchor 16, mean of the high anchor 17.8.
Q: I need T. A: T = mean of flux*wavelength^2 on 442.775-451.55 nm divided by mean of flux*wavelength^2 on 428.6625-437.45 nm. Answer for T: 1.33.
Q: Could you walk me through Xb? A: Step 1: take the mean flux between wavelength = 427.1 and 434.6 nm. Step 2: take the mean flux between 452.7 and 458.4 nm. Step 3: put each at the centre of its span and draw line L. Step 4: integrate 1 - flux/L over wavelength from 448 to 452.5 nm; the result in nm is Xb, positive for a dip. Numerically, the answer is -0.37 nm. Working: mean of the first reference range 13.1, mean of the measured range 18.8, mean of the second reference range 18.6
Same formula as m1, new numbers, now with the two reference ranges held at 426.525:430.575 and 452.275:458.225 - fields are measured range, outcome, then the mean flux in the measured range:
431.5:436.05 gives -0.114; 15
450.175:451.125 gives -0.152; 20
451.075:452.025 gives -0.122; 19.7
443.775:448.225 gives -0.041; 17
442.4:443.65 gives -0.032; 16.1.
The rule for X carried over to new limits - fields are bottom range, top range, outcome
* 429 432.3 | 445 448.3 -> 1.48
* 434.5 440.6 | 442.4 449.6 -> 1.16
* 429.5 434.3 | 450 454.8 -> 1.56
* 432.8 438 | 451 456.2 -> 1.29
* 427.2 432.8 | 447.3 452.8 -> 1.63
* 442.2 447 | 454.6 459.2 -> 1.23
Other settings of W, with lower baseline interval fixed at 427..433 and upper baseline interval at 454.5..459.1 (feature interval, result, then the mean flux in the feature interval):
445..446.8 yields 0.05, 15.7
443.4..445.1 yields -0.08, 17.3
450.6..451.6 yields -0.12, 19.8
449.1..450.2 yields -0.03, 17.8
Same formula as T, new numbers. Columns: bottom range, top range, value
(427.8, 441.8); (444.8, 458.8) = 1.37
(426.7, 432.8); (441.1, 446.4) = 1.39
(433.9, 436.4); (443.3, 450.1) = 1.17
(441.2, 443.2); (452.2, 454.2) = 1.12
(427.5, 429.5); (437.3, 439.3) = 1.14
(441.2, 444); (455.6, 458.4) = 1.27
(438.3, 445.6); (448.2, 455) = 1.21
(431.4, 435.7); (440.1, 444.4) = 1.13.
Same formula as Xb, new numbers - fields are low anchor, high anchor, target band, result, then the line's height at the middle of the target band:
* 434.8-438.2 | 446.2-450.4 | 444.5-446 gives 0.09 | 17.3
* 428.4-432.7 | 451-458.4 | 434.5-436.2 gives -0.24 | 13.7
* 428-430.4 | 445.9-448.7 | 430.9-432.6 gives -0.14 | 12.9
